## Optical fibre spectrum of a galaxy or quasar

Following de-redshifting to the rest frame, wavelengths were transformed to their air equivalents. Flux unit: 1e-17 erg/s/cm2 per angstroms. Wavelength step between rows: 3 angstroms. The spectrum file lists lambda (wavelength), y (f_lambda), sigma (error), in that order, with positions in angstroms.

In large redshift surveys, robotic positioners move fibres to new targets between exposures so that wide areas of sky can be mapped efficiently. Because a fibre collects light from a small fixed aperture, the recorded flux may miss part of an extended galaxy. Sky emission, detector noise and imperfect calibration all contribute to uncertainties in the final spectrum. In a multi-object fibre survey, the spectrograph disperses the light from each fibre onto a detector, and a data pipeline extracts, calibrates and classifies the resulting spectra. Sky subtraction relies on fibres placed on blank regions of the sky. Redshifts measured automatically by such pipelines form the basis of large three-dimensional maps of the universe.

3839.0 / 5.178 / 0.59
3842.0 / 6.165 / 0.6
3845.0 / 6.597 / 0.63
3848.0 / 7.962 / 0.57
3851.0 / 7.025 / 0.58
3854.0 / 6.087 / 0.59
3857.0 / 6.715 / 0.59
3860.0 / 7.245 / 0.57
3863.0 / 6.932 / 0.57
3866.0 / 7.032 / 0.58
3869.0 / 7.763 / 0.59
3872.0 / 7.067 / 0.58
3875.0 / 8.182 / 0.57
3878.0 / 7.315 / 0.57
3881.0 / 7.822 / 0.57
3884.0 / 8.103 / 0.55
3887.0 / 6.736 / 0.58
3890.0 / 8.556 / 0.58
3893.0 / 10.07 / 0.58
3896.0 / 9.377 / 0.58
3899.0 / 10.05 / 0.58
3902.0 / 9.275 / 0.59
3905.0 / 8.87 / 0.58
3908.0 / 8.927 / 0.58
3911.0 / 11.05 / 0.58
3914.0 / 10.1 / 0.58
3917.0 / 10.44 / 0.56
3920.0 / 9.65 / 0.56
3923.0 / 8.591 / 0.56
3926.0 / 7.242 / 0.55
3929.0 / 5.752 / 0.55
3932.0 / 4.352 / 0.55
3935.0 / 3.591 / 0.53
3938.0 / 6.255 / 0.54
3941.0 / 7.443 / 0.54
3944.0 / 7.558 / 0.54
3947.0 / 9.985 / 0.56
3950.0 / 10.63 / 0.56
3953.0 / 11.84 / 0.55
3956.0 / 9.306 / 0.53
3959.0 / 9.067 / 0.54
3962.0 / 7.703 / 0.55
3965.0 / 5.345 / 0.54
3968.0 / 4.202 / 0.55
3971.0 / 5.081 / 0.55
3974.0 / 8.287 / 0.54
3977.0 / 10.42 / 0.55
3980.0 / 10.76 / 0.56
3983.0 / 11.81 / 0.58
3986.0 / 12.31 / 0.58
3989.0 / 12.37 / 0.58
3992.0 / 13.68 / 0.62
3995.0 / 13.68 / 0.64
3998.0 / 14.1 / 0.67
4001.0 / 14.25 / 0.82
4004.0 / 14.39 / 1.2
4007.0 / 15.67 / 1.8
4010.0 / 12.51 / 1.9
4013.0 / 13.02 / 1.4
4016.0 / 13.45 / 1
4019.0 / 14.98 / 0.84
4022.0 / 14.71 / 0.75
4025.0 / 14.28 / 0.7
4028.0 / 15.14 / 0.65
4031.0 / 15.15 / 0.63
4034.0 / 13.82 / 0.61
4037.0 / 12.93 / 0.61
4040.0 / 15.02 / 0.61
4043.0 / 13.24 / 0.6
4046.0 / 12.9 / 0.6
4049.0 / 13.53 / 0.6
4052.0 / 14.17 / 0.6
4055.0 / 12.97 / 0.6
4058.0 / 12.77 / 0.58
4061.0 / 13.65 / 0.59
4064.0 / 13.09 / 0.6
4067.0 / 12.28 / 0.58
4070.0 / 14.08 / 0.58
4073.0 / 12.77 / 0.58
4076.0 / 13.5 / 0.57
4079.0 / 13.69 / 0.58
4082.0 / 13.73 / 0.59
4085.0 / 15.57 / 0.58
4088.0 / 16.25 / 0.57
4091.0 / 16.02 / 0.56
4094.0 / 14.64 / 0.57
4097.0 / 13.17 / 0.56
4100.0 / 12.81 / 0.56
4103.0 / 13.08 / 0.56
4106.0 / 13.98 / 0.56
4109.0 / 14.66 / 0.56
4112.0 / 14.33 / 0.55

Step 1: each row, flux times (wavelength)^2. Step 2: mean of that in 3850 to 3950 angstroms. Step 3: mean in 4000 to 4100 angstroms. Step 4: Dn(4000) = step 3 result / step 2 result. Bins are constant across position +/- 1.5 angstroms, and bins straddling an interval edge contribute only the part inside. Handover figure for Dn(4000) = 1.89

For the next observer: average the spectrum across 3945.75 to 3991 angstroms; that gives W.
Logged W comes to 9.32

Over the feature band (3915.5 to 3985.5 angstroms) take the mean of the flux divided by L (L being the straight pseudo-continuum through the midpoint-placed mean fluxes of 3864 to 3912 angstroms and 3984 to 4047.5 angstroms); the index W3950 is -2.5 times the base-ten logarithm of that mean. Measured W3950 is 0.34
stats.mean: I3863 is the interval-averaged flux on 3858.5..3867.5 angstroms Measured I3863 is 7.07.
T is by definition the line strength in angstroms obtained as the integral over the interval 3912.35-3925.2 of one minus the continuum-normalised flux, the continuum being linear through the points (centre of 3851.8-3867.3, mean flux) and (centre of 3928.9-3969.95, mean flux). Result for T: -4.3 angstroms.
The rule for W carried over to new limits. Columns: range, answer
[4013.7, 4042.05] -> 14.3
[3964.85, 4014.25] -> 11.4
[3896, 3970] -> 8.22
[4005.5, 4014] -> 13.8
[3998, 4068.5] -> 13.8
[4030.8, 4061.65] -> 13.6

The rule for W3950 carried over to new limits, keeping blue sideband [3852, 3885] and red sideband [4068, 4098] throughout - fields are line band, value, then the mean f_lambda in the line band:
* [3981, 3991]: -0.10 mag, 12.2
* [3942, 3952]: 0.05 mag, 9.42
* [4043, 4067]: 0.01 mag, 13.2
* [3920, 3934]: 0.34 mag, 6.72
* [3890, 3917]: -0.15 mag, 9.69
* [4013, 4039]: -0.15 mag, 14.2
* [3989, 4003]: -0.20 mag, 13.8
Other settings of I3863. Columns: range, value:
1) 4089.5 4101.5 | 14.2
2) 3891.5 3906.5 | 9.53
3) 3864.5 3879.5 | 7.47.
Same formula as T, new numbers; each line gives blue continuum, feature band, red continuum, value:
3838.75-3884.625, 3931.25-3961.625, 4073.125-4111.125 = 5.3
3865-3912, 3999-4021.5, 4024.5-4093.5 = -3.1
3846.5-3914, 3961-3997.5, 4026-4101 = 5.0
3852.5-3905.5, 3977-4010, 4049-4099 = -4.9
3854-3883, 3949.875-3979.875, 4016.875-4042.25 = 8.7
